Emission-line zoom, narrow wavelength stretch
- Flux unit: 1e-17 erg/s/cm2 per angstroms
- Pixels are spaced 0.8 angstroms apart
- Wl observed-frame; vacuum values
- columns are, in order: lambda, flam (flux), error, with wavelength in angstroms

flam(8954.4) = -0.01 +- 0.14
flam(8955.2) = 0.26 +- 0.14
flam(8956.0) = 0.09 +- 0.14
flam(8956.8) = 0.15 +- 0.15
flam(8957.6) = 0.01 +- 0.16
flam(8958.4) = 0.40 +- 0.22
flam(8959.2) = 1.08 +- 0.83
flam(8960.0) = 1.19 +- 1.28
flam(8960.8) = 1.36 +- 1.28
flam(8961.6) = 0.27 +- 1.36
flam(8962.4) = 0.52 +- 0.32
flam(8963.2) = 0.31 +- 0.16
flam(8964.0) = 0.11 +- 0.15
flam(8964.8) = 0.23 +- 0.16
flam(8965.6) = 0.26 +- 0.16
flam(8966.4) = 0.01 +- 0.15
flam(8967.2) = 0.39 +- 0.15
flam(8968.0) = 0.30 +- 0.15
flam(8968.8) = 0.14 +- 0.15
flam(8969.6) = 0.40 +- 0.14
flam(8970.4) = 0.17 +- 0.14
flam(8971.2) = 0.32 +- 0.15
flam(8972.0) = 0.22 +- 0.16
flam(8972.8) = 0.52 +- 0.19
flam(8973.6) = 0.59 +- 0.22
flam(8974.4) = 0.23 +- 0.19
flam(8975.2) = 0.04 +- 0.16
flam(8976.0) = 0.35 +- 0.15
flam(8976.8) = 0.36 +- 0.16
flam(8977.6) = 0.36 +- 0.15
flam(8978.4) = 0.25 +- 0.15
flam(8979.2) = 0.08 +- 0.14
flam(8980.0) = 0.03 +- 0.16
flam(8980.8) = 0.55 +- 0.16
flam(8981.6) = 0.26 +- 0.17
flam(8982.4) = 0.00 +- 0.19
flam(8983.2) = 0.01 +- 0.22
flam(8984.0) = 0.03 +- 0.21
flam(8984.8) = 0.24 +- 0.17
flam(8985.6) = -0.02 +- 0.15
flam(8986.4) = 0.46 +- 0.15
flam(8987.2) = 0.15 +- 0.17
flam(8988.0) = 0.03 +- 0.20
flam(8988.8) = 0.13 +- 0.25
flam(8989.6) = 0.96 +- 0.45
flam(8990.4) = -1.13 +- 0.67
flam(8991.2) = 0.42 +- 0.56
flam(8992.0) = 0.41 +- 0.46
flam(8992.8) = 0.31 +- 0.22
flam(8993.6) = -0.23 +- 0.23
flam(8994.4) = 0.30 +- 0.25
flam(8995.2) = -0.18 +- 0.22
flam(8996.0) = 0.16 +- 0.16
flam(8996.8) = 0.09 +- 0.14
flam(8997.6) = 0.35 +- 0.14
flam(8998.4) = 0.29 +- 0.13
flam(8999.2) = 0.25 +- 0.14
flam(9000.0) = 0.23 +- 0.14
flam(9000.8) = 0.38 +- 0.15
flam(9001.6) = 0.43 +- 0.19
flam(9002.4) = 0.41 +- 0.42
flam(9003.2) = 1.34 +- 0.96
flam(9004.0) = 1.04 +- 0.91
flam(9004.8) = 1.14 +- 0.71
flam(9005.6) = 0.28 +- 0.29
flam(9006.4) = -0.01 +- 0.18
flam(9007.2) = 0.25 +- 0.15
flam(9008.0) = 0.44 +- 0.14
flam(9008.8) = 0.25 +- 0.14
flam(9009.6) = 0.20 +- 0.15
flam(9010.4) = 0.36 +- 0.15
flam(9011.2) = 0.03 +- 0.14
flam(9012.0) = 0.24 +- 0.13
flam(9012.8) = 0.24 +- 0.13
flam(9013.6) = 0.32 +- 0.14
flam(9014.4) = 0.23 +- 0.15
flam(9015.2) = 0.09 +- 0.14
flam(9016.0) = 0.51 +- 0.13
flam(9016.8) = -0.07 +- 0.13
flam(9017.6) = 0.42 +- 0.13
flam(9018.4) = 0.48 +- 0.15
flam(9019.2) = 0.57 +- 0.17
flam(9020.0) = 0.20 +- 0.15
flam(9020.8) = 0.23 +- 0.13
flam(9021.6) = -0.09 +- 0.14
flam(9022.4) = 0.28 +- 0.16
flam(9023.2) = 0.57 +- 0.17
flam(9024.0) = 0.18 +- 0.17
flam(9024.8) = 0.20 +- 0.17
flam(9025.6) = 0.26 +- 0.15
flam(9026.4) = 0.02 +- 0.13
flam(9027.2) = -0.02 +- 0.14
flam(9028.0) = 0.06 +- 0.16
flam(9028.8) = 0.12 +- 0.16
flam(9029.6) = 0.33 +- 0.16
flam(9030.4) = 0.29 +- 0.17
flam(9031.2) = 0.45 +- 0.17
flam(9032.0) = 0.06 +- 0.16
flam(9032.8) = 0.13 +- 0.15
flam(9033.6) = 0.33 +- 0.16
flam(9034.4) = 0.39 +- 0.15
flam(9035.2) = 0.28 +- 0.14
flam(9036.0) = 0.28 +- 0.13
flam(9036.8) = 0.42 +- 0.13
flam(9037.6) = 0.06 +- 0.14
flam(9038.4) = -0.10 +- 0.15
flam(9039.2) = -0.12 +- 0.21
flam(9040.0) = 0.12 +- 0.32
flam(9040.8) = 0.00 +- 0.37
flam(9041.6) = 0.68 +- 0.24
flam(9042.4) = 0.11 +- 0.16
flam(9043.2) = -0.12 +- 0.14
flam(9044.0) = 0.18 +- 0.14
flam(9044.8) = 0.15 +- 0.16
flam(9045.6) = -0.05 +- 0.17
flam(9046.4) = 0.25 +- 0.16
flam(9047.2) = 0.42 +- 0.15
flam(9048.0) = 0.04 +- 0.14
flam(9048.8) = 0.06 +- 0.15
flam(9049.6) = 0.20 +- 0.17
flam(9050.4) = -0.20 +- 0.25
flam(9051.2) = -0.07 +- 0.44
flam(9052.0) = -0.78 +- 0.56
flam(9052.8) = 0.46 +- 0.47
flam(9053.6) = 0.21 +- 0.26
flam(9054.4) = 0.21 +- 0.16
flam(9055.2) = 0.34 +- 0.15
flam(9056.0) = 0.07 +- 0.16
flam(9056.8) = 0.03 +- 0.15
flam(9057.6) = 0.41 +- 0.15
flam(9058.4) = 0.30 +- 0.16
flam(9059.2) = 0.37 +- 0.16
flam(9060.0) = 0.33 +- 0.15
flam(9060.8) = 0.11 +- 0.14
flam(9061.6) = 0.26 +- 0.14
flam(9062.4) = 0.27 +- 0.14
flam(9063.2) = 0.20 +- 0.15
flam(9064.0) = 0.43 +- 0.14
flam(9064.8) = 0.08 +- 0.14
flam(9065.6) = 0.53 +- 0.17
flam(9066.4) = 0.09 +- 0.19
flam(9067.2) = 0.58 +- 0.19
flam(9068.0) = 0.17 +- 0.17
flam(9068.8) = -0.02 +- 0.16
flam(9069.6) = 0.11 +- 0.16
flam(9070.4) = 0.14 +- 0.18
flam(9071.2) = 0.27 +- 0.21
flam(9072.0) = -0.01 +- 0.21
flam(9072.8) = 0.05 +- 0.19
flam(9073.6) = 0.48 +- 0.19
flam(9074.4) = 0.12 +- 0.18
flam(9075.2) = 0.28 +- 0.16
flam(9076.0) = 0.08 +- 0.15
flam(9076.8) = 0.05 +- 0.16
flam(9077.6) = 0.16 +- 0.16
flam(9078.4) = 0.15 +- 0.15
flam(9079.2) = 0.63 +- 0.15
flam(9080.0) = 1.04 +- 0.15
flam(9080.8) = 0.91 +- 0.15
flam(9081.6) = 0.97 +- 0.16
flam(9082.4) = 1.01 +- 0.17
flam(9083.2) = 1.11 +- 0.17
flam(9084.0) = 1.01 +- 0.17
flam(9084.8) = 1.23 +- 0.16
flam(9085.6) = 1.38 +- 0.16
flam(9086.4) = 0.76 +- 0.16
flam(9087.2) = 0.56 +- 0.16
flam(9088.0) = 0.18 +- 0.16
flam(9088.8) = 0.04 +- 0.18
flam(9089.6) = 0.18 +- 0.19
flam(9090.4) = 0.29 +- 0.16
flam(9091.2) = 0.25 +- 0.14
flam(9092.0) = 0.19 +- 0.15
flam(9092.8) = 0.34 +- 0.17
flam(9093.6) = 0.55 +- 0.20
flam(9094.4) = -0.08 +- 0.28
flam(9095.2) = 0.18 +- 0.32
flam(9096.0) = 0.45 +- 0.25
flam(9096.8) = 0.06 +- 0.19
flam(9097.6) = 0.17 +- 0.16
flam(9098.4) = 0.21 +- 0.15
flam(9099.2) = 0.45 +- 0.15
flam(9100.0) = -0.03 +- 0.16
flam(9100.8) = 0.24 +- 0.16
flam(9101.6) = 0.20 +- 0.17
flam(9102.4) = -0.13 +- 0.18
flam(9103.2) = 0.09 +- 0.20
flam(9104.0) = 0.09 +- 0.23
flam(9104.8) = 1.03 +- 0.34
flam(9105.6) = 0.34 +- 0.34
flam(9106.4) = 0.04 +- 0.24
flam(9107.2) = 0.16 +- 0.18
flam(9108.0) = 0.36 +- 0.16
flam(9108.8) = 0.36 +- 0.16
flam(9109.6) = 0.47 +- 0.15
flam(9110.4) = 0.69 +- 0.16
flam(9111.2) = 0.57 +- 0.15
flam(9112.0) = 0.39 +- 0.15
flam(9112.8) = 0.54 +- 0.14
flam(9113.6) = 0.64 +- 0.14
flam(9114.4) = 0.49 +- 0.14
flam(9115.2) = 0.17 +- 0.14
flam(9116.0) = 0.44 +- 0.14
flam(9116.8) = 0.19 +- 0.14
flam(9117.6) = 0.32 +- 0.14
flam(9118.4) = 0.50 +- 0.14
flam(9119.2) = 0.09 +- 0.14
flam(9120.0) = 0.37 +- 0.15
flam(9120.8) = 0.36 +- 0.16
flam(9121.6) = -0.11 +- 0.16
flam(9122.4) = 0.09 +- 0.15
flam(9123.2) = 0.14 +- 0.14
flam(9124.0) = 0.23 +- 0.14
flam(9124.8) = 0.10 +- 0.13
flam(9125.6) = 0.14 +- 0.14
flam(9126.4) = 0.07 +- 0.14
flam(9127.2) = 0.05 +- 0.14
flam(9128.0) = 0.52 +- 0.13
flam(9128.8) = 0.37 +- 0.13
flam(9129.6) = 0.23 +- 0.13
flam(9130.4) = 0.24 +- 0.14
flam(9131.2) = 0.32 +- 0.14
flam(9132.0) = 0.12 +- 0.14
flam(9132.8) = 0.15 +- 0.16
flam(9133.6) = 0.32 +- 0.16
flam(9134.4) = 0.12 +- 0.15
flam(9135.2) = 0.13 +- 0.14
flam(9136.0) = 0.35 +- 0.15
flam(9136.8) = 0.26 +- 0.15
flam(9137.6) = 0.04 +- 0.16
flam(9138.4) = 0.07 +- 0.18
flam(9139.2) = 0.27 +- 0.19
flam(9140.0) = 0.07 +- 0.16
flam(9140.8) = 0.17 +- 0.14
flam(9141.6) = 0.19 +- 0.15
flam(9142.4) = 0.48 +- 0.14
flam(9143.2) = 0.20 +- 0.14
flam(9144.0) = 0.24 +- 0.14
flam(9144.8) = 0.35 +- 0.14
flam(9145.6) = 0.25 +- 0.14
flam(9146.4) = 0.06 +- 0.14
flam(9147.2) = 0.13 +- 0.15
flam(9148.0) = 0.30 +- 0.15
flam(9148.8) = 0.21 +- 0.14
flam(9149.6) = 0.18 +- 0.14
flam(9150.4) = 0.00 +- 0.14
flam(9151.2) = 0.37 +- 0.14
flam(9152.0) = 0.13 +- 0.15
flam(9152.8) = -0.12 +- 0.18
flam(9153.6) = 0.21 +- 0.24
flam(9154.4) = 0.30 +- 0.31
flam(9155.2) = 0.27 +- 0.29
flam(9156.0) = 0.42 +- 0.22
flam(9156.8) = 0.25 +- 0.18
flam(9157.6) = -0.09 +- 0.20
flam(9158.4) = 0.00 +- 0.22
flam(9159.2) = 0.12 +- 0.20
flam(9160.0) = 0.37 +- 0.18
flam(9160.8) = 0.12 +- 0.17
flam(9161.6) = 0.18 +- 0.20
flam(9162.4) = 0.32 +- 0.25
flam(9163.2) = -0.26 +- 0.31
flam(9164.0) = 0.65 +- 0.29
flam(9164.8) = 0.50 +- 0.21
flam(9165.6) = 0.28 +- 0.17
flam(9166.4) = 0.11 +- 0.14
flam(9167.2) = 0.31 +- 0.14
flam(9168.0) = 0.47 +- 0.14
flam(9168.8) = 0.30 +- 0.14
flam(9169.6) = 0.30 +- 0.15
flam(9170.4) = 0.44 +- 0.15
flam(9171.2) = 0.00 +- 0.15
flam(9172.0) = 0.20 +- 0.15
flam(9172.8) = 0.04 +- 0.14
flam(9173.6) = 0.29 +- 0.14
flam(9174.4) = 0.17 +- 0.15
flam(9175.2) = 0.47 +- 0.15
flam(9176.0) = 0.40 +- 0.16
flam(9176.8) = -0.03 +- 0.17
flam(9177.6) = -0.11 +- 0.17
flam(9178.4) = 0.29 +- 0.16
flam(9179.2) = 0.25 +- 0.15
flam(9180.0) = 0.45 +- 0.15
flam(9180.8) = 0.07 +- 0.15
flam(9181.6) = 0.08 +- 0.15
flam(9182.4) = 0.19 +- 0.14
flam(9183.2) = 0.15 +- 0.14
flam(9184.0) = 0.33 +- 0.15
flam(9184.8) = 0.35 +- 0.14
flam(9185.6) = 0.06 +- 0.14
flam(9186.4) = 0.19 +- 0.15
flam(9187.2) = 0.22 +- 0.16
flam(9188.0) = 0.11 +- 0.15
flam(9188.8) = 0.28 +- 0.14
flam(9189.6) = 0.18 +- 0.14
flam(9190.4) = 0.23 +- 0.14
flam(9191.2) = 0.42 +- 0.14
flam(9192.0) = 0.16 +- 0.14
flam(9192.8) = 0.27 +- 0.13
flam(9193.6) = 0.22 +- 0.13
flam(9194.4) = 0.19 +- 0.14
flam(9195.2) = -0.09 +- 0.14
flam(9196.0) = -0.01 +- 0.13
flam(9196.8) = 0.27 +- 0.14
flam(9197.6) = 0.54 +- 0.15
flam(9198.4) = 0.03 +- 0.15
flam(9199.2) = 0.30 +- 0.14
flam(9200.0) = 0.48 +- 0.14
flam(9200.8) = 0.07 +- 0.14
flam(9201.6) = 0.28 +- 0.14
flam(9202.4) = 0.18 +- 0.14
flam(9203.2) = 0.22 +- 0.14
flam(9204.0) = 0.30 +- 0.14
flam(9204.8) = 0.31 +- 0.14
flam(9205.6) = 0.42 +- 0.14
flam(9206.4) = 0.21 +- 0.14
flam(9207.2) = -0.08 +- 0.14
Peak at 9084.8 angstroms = H-alpha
